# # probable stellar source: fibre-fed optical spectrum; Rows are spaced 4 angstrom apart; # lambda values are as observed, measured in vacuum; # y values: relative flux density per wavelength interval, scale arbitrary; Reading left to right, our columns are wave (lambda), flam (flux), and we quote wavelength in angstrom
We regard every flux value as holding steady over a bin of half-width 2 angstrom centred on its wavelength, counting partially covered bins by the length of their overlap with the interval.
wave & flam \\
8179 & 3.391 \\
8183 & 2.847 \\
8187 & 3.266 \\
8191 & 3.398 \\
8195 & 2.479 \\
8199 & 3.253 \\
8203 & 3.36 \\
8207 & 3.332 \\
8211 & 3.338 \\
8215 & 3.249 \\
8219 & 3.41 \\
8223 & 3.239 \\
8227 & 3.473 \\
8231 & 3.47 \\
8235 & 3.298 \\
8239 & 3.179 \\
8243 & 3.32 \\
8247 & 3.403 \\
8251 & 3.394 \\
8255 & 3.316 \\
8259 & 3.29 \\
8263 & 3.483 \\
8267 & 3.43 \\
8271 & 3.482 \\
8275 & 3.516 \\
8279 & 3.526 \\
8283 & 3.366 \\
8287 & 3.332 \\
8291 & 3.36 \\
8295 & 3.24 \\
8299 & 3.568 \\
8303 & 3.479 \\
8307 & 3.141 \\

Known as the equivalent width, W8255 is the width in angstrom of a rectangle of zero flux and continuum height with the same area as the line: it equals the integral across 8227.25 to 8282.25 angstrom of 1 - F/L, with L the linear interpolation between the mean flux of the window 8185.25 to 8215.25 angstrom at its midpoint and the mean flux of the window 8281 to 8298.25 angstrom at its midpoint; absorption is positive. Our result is -1.8 angstrom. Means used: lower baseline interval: 3.21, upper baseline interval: 3.34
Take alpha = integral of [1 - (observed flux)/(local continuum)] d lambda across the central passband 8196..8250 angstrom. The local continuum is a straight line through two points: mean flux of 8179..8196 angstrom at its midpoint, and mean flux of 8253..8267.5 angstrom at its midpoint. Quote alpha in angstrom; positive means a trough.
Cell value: -1.6 angstrom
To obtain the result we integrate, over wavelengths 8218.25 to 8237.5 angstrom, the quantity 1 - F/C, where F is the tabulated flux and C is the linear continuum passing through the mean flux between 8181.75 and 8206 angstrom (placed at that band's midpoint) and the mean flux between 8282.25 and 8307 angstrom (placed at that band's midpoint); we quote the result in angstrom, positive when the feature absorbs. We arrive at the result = -1.0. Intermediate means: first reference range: 3.12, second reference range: 3.37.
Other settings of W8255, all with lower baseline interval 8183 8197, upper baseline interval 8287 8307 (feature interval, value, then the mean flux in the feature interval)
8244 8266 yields -0.96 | 3.38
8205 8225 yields -1.36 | 3.31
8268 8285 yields -0.83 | 3.47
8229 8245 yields -0.71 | 3.32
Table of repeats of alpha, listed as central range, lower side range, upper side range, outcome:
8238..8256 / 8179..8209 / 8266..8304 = -0.1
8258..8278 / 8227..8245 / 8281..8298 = -0.7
